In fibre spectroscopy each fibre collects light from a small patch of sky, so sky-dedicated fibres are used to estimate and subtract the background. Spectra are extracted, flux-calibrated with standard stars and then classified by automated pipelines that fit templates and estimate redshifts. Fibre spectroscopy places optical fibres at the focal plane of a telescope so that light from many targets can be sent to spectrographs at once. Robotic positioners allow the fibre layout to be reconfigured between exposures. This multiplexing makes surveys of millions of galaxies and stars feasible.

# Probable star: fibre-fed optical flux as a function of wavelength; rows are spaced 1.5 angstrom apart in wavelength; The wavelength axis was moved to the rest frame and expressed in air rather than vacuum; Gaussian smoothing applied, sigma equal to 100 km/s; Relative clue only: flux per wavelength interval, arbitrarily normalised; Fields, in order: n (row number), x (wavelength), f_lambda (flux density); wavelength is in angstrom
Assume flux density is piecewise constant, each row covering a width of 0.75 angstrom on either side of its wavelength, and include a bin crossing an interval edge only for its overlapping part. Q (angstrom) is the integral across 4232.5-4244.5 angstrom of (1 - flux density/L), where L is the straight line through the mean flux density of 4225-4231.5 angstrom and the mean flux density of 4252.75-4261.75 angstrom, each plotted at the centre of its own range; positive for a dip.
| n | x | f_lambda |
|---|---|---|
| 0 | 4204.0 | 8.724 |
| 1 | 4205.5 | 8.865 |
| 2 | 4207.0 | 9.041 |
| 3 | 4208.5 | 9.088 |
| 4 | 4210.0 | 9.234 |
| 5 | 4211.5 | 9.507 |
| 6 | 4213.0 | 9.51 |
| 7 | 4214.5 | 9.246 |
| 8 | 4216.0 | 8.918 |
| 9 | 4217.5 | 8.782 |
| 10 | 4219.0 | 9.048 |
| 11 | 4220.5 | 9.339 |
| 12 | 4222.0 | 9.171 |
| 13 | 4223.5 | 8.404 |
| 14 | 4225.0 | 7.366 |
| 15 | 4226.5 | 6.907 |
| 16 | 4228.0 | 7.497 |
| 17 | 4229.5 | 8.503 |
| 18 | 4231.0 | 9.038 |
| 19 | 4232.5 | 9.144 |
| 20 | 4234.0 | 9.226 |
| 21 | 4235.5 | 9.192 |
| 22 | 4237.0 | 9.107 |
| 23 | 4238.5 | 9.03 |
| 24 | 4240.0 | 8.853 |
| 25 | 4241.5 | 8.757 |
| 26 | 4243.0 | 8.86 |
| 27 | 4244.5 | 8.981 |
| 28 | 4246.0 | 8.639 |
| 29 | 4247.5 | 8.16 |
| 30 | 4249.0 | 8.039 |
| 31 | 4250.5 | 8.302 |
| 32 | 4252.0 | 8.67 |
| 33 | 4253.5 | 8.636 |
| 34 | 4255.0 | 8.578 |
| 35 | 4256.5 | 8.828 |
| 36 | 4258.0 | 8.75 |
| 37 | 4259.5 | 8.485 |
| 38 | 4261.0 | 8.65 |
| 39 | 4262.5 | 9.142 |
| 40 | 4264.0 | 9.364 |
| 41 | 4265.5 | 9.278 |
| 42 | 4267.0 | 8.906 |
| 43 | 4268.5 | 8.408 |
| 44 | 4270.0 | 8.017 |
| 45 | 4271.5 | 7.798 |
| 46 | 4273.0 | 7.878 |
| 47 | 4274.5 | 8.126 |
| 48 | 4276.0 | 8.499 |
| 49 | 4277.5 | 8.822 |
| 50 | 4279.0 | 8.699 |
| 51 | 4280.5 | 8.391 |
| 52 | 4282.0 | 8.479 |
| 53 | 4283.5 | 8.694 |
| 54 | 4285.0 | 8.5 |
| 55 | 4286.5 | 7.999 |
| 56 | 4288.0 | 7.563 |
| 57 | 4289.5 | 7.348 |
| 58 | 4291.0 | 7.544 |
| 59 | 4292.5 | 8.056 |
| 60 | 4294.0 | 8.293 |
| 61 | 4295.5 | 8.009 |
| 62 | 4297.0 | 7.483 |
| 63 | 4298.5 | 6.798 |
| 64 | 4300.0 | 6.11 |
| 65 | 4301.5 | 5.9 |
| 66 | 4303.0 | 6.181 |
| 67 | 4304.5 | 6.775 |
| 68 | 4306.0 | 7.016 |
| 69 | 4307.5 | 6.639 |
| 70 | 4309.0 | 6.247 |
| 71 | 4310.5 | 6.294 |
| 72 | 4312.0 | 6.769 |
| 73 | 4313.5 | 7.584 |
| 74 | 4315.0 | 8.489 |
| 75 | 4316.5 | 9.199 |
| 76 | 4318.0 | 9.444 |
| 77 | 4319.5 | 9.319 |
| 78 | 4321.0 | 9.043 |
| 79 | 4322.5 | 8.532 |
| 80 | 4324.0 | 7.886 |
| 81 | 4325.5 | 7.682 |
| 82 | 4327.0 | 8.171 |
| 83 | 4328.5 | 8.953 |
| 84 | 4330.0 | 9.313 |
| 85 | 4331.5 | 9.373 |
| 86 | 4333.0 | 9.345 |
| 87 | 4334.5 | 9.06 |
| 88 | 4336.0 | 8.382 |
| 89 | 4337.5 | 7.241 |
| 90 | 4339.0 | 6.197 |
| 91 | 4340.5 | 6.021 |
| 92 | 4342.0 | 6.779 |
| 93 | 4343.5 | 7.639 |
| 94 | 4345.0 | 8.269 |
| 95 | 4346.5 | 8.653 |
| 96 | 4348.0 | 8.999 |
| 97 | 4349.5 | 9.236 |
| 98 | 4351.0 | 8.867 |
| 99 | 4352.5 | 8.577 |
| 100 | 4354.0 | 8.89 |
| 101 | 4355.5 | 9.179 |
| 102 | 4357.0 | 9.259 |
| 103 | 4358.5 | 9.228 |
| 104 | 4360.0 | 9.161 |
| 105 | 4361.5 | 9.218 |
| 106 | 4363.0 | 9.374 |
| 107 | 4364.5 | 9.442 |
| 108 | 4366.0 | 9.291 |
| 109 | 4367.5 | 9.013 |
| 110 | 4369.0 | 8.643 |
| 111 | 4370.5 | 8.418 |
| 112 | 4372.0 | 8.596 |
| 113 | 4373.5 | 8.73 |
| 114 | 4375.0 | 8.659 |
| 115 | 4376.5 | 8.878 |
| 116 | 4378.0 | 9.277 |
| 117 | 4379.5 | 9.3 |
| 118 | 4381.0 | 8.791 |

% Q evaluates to -1.3 angstrom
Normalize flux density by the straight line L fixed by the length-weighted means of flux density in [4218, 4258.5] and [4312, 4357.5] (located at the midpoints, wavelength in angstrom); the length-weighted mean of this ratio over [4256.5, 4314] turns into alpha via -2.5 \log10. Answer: 0.09 mag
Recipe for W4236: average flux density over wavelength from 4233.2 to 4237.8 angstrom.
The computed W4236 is 9.17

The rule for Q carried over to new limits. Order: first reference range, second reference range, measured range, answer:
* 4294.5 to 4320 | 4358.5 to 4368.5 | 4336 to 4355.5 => 1.4 angstrom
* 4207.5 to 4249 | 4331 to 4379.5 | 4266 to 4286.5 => 0.8 angstrom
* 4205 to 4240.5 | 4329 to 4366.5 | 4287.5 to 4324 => 4.8 angstrom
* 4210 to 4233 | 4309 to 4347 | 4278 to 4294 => 0.4 angstrom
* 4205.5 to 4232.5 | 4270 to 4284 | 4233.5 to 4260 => -0.5 angstrom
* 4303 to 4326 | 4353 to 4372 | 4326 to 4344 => 0.5 angstrom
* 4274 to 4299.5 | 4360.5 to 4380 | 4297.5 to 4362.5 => 3.8 angstrom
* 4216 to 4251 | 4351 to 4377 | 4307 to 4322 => 1.5 angstrom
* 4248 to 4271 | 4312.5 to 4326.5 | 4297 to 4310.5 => 3.2 angstrom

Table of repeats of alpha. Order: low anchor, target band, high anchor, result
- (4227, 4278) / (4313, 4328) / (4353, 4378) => 0.04 mag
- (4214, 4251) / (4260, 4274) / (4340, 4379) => 0.01 mag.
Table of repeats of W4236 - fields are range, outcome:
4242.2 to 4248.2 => 8.66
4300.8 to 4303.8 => 6.06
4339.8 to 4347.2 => 7.47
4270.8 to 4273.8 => 7.84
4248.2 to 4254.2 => 8.41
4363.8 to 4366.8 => 9.36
